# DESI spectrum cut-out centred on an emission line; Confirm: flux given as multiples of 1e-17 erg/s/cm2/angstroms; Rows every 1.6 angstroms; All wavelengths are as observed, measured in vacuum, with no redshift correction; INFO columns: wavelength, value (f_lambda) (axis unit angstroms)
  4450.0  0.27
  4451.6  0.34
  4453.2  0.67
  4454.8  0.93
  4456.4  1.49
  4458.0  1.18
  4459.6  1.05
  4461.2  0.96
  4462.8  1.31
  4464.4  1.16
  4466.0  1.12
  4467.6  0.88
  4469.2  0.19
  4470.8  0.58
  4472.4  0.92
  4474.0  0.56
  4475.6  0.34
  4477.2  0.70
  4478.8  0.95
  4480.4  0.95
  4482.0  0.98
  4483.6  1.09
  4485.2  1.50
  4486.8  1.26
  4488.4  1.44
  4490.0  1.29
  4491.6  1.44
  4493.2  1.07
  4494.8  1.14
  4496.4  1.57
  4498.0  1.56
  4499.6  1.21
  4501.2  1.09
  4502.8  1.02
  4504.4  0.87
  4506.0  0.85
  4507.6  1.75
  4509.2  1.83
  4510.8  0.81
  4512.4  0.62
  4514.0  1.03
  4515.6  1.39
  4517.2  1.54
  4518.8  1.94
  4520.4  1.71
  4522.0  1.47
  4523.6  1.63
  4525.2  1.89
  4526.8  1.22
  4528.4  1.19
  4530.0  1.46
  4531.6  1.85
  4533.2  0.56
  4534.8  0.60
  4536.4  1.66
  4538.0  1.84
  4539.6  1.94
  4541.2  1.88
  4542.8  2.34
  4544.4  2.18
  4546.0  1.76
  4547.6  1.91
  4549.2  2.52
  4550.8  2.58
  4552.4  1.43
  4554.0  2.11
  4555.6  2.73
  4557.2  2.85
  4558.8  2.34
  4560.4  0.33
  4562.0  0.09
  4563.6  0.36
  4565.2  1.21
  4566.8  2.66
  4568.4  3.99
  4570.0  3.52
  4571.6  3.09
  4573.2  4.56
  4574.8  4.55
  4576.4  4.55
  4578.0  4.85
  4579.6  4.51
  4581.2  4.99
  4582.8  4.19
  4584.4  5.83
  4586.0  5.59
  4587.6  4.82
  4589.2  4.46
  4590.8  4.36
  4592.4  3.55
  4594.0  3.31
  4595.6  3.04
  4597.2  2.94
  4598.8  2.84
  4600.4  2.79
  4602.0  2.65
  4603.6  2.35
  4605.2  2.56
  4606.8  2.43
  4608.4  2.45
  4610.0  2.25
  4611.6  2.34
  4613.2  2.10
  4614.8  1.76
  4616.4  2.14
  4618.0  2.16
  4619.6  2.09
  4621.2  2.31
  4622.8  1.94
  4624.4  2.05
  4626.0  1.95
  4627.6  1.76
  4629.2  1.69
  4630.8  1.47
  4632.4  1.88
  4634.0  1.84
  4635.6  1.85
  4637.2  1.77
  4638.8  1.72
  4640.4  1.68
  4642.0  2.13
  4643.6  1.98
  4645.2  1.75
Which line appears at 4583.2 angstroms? Ly-alpha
